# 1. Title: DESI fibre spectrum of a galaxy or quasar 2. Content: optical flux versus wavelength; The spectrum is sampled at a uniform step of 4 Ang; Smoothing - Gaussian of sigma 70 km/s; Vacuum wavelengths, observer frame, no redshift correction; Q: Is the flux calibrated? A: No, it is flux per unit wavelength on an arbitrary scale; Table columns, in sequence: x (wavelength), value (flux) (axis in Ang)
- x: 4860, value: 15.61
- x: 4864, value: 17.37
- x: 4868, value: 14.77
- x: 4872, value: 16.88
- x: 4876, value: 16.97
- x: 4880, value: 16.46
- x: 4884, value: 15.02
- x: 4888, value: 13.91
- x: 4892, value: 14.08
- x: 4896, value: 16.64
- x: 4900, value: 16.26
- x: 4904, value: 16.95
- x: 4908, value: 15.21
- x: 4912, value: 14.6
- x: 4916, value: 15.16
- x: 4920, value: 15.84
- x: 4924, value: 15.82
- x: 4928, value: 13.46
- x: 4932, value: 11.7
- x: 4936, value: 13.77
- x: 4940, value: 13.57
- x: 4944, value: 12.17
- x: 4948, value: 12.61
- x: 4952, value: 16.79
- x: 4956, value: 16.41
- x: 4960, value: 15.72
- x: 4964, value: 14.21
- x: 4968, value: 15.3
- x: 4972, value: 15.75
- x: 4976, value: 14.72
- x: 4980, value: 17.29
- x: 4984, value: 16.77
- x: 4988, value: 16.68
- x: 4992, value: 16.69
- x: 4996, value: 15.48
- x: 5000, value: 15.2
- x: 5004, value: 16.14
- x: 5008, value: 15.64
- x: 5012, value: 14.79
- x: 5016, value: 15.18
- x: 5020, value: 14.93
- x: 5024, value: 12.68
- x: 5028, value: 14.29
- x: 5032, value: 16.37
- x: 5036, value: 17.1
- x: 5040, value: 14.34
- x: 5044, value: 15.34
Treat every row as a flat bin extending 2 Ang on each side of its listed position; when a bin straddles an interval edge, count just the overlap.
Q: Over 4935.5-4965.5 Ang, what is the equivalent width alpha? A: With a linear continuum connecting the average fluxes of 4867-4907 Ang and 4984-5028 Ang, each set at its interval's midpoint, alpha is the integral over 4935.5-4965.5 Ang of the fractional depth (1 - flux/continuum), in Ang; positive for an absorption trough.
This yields 2.2 Ang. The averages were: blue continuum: 15.8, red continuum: 15.4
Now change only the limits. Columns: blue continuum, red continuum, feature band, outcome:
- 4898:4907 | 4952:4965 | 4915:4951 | 5.0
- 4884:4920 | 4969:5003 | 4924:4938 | 2.0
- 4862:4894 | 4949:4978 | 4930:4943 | 2.2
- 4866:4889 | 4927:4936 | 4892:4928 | -4.3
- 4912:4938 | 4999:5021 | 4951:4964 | -1.1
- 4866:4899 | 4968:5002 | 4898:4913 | -0.1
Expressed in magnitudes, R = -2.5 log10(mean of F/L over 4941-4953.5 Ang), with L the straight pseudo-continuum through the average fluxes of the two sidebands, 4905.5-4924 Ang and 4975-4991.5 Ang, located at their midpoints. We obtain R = 0.16 mag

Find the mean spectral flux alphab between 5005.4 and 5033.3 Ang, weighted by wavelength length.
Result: 14.8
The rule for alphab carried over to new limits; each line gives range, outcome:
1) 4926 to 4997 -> 14.9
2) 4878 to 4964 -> 14.8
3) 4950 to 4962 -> 16.3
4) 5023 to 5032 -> 14.2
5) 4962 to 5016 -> 15.7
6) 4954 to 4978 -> 15.4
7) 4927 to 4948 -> 12.9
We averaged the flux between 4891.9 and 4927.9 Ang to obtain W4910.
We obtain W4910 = 15.6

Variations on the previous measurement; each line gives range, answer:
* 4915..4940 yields 14.2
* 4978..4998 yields 16.6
